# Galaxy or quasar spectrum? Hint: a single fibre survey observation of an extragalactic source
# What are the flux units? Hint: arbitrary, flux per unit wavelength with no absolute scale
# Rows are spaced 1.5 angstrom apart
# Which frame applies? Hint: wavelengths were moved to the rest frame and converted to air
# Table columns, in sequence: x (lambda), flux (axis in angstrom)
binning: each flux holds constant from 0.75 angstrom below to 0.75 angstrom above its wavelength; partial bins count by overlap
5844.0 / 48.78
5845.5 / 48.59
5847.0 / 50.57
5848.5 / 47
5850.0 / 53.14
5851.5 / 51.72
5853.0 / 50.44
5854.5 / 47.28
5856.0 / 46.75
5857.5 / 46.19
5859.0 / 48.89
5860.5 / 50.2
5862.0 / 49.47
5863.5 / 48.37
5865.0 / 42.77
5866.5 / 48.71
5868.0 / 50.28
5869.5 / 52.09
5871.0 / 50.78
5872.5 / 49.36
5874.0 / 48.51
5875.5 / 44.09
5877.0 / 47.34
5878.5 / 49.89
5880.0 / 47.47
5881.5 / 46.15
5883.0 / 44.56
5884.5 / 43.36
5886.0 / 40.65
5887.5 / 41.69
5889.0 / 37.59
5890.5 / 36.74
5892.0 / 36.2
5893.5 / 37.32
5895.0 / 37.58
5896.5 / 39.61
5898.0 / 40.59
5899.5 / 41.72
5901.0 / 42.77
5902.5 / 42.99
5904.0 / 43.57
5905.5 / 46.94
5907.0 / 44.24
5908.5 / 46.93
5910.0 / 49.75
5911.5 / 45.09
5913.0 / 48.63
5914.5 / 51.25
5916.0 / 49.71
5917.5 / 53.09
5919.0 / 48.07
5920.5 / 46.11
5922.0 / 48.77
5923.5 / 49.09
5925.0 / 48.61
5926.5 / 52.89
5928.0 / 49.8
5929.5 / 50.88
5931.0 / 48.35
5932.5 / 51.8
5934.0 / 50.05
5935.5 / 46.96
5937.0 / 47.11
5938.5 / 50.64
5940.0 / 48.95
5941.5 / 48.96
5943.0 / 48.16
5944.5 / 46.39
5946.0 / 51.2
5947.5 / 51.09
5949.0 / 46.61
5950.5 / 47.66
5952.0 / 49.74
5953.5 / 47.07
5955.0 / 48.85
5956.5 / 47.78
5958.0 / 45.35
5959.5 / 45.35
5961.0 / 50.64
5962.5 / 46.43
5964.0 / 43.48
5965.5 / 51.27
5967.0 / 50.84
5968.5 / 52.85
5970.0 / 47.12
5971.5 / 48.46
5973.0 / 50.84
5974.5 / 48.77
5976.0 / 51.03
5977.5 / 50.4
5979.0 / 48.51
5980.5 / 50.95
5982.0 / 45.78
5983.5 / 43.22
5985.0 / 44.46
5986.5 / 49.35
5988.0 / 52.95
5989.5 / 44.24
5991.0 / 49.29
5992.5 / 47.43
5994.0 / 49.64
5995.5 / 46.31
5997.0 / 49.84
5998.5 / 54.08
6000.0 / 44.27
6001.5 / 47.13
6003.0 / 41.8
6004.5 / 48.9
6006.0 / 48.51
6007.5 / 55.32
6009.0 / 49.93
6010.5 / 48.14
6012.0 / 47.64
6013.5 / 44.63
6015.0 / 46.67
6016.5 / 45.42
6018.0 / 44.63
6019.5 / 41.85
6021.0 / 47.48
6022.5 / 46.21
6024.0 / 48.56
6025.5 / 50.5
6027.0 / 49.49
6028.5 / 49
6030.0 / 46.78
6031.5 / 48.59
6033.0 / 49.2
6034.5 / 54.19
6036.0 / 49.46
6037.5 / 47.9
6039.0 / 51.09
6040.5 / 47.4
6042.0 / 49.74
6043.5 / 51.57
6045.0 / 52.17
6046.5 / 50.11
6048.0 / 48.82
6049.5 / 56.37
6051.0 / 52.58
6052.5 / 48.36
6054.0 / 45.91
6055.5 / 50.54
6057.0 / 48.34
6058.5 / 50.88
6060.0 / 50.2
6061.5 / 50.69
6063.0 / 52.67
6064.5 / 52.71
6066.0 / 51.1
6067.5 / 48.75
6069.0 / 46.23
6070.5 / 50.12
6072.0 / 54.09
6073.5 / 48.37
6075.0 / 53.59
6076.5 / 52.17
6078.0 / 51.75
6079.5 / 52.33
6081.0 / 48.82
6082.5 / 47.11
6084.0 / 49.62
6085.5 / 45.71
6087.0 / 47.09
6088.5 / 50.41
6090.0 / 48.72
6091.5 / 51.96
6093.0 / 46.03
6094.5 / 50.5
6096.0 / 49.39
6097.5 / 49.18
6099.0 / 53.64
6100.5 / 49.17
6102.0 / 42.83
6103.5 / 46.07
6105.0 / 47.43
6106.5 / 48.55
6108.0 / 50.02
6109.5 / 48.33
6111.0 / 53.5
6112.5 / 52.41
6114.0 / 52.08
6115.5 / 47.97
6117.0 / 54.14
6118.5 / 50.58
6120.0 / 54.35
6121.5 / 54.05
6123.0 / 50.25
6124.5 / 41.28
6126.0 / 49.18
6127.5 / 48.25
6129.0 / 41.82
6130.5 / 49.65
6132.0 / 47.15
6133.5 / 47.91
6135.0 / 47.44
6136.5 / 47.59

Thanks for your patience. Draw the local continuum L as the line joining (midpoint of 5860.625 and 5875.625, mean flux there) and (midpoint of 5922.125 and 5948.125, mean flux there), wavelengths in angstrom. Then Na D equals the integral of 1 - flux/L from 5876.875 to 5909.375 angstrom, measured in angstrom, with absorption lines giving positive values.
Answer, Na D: 4.3 angstrom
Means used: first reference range 48.7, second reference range 49.4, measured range 42.5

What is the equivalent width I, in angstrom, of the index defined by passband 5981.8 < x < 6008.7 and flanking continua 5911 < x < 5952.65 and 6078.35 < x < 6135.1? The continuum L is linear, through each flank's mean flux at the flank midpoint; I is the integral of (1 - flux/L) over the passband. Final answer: 0.6 angstrom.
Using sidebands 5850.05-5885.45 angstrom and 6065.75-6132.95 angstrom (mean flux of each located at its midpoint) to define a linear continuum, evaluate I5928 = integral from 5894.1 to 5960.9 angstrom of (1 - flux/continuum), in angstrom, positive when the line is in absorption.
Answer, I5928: 1.39 angstrom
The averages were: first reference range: 48.1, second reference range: 49.4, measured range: 47.4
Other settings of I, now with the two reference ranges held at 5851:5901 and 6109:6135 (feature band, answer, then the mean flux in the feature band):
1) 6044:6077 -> -1.5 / 50.7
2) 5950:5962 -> -0.3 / 47.8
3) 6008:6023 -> 0.4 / 46.4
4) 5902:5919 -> -0.6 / 47.6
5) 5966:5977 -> -0.7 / 50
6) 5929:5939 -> -0.7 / 49.3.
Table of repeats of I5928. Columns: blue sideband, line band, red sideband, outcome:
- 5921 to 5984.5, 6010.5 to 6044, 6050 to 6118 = 0.89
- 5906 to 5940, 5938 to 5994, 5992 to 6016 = 0.09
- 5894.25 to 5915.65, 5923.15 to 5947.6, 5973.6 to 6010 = -1.89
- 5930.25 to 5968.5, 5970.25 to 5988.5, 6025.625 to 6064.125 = 0.15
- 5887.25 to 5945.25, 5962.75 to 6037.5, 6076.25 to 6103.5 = -1.13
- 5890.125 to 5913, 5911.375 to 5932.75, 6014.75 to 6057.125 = -3.01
